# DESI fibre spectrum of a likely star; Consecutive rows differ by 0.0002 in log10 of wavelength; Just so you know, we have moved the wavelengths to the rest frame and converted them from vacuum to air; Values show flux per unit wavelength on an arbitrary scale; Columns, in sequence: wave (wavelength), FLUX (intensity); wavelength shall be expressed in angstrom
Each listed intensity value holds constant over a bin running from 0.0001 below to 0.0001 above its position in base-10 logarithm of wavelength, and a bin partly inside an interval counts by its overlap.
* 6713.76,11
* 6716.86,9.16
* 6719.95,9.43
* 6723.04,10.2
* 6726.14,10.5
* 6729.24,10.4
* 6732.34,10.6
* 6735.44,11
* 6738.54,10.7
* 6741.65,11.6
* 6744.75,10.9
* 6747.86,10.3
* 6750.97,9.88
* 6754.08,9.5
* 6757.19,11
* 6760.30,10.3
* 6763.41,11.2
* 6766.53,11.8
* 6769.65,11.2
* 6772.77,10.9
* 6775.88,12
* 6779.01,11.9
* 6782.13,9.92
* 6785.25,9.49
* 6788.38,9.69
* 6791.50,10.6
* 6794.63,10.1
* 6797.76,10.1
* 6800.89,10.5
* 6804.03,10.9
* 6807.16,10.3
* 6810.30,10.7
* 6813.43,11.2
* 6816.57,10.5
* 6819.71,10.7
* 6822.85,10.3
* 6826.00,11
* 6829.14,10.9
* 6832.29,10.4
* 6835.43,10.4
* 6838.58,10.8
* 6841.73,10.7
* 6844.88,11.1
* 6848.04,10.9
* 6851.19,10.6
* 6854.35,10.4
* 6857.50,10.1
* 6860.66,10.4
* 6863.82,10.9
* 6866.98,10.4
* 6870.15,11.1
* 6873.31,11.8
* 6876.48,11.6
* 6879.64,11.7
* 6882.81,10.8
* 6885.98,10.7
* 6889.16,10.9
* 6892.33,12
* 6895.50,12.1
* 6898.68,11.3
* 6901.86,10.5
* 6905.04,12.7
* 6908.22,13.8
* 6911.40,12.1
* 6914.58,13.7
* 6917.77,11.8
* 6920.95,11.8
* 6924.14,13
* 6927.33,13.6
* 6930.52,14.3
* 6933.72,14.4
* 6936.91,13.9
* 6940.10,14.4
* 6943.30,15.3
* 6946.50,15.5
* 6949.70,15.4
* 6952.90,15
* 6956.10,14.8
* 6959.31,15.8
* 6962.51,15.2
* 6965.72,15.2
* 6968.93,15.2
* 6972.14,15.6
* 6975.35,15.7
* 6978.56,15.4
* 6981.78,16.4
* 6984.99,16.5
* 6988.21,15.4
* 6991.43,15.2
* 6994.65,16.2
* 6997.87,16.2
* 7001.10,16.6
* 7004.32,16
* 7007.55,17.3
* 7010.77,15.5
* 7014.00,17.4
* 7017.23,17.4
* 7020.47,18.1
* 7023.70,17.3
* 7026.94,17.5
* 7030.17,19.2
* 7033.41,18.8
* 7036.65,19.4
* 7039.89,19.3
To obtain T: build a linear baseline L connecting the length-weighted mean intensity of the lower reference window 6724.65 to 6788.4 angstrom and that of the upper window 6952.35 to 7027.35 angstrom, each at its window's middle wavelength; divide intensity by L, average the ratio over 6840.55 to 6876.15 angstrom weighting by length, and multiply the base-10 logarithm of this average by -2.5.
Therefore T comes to 0.21 mag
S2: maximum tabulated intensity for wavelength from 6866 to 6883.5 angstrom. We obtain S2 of 11.8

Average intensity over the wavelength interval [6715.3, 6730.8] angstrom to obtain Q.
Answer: 9.94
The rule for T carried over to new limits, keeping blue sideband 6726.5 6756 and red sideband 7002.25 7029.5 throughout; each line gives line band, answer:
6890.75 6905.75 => 0.22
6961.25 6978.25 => 0.04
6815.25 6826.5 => 0.18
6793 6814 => 0.15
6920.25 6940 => 0.11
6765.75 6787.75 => 0.04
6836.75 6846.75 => 0.19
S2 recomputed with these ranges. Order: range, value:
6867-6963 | 15.8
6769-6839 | 12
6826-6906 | 12.7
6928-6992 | 16.5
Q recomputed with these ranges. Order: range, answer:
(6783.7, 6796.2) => 9.97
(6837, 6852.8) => 10.8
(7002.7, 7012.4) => 16.3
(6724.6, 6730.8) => 10.4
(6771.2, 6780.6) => 11.6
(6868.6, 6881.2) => 11.6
